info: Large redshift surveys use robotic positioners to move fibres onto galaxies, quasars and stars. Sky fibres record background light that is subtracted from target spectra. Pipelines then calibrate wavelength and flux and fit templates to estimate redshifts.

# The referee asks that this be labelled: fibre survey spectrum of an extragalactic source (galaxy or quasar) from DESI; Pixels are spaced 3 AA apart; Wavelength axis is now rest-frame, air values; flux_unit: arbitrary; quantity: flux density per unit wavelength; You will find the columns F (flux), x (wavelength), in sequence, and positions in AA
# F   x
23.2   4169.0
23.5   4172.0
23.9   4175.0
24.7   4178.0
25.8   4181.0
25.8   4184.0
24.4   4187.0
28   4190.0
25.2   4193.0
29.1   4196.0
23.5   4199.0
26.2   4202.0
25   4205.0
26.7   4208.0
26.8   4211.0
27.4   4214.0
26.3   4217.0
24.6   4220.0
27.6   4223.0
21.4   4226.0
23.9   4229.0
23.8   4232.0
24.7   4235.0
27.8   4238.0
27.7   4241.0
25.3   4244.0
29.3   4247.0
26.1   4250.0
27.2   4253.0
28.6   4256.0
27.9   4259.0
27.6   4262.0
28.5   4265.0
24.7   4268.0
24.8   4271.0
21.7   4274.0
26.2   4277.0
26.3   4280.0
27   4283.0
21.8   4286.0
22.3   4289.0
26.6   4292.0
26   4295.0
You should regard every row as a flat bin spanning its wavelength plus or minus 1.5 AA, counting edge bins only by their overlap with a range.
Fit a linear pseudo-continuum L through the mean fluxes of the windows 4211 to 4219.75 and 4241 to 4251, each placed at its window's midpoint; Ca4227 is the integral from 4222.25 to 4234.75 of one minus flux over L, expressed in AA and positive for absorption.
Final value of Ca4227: 1.3 AA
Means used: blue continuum 26.5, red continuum 27.1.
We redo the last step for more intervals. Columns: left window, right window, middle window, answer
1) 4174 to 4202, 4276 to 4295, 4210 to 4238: 0.2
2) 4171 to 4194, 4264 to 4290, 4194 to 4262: -3.4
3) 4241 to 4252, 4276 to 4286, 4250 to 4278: 0.1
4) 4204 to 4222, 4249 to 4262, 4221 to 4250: 1.3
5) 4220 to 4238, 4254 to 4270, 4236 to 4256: -1.0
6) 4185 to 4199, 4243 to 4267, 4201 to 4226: 0.6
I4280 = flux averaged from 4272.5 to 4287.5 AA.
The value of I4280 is 24.6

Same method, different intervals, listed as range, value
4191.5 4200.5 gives 25.9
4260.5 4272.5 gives 26.4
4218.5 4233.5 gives 24.3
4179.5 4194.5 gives 25.8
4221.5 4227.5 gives 24.5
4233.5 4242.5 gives 26.7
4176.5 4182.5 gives 25.2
